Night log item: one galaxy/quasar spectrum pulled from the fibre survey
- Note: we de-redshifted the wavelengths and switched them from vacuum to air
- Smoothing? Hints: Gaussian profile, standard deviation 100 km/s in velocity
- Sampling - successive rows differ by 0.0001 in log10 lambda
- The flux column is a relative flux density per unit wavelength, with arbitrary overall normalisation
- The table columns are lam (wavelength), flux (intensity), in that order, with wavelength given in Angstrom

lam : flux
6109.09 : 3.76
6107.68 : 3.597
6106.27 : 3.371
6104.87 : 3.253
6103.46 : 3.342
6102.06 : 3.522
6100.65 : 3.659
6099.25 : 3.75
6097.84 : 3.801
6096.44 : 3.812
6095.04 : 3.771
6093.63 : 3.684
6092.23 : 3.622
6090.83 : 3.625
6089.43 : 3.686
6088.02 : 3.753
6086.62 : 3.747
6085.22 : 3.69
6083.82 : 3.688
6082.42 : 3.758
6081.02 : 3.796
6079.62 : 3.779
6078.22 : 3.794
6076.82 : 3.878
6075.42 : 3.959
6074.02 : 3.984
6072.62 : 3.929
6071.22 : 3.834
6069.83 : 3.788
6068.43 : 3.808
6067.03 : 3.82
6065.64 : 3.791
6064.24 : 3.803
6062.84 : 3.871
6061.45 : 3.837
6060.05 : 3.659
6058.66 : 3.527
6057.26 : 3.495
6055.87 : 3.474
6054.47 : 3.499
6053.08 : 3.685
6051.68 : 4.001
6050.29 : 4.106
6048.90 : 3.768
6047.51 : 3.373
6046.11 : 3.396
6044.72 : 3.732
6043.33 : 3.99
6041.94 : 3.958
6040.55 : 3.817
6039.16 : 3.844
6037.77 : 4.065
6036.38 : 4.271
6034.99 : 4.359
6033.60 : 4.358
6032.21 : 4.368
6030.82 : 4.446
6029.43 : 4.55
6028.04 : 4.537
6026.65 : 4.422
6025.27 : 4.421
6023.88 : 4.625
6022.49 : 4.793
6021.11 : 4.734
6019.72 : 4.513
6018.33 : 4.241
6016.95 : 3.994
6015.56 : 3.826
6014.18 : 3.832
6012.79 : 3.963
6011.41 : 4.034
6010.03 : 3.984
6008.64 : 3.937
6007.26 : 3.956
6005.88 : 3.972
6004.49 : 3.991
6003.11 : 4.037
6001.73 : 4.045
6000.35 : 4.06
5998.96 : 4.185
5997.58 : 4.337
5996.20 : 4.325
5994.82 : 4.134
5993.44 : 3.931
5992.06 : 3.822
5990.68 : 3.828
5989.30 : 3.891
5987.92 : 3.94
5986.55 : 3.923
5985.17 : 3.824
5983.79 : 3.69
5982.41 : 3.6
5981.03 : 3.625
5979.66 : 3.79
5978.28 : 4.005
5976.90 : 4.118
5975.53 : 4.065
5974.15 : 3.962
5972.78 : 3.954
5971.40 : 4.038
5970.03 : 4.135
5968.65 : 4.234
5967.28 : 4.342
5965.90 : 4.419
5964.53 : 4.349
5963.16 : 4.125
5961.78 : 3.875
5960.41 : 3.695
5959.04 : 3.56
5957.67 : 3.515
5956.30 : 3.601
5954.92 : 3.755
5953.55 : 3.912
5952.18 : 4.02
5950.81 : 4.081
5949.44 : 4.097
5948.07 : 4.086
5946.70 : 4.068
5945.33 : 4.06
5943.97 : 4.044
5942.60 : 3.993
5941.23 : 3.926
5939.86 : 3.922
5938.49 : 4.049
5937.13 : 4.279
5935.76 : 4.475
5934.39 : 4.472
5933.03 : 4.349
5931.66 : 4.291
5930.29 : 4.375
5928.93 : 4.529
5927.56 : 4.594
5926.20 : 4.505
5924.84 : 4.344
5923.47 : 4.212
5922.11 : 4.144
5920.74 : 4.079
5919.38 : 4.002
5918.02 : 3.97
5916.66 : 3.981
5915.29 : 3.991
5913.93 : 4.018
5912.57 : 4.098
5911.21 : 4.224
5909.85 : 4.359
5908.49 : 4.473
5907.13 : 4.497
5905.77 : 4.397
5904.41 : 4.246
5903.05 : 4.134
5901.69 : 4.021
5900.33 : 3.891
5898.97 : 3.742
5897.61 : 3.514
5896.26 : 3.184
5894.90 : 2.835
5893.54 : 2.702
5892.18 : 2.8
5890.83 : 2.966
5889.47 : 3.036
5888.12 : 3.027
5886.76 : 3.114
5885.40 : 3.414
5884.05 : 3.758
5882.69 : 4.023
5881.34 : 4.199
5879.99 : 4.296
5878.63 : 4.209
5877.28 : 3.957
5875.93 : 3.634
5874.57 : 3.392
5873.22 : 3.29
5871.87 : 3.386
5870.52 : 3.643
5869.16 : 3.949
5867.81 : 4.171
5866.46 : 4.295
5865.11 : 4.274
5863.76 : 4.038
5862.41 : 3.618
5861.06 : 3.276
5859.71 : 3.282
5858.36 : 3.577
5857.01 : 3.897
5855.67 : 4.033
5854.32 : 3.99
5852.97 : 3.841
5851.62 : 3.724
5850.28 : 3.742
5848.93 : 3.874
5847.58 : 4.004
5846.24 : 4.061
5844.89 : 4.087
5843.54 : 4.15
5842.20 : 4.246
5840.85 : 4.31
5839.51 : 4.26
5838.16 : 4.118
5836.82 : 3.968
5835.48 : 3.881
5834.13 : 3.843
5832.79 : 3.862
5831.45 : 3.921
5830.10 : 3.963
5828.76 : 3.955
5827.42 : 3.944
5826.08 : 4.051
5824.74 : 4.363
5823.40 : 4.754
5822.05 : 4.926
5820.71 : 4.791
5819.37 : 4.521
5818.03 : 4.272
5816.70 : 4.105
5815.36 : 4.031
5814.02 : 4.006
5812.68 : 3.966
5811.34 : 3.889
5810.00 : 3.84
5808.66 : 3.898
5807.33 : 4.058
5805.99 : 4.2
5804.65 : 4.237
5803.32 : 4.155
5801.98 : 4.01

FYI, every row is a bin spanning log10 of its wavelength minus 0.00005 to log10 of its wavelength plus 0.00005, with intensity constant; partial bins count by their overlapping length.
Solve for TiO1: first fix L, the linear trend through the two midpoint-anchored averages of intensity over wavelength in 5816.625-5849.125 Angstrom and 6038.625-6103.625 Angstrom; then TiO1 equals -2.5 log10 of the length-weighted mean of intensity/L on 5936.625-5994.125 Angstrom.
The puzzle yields -0.01 mag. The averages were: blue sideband 4.17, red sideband 3.75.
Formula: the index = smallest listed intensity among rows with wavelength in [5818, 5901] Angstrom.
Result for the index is 2.702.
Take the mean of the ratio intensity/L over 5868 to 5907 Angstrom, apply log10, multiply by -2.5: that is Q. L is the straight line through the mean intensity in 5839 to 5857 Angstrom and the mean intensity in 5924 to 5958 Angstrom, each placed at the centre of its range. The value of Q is 0.128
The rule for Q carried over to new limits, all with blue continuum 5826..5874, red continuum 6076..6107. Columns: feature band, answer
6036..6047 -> -0.04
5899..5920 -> -0.08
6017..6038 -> -0.19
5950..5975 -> -0.05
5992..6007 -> -0.09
